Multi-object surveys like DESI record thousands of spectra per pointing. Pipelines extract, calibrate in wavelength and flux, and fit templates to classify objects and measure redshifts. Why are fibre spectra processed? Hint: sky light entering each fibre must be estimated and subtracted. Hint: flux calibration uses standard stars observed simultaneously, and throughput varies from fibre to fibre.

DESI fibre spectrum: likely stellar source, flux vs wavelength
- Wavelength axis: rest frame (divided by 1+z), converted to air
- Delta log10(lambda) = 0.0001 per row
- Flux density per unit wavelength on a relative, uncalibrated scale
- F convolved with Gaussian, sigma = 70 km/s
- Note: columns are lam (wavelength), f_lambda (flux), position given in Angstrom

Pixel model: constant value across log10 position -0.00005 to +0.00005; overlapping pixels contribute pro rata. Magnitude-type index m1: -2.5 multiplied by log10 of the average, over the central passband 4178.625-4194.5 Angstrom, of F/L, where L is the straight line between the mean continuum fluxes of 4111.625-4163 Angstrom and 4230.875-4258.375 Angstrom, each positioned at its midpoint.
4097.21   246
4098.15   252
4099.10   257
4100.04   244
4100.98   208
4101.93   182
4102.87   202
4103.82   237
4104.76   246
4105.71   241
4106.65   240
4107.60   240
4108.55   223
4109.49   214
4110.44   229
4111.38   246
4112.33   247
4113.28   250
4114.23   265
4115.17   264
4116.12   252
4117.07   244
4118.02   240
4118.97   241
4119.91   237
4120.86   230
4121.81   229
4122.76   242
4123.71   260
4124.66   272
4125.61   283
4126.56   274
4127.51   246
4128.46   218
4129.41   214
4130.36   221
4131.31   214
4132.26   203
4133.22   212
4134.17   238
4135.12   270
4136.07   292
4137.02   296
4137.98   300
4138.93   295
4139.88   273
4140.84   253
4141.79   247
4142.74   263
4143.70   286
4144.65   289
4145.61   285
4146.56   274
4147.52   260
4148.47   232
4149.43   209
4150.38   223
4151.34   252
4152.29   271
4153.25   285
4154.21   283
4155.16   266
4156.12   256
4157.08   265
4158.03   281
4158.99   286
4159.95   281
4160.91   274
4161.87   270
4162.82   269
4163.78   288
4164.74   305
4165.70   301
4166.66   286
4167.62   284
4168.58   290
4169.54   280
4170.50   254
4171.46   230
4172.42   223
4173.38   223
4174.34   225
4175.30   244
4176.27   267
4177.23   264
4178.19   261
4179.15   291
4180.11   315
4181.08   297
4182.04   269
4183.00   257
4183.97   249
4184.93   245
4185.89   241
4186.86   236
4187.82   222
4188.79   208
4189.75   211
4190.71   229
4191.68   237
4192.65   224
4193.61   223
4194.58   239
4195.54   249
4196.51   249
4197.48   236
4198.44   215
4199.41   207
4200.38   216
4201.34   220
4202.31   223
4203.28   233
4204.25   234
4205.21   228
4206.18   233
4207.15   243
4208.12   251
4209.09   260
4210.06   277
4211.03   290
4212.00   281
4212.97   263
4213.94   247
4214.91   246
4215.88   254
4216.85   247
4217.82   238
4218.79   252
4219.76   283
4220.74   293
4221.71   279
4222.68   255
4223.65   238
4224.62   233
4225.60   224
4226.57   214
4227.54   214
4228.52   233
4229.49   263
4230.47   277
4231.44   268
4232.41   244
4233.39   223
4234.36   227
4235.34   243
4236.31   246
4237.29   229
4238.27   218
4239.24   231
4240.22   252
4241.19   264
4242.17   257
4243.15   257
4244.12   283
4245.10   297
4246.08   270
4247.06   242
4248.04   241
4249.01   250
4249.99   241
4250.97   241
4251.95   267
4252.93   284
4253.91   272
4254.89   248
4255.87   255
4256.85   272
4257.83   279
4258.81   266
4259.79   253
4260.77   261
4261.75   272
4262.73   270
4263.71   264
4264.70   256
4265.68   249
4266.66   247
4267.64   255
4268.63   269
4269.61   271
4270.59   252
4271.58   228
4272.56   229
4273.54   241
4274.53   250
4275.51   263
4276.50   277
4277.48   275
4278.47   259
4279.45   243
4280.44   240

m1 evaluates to 0.04 mag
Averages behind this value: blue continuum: 257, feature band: 247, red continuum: 254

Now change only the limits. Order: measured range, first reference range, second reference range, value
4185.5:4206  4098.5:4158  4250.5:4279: 0.120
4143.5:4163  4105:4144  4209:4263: -0.067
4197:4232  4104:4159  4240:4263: 0.056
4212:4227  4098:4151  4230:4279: 0.004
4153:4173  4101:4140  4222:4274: -0.114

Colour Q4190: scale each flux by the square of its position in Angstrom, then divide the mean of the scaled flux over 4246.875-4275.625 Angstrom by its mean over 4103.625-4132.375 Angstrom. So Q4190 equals 1.14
